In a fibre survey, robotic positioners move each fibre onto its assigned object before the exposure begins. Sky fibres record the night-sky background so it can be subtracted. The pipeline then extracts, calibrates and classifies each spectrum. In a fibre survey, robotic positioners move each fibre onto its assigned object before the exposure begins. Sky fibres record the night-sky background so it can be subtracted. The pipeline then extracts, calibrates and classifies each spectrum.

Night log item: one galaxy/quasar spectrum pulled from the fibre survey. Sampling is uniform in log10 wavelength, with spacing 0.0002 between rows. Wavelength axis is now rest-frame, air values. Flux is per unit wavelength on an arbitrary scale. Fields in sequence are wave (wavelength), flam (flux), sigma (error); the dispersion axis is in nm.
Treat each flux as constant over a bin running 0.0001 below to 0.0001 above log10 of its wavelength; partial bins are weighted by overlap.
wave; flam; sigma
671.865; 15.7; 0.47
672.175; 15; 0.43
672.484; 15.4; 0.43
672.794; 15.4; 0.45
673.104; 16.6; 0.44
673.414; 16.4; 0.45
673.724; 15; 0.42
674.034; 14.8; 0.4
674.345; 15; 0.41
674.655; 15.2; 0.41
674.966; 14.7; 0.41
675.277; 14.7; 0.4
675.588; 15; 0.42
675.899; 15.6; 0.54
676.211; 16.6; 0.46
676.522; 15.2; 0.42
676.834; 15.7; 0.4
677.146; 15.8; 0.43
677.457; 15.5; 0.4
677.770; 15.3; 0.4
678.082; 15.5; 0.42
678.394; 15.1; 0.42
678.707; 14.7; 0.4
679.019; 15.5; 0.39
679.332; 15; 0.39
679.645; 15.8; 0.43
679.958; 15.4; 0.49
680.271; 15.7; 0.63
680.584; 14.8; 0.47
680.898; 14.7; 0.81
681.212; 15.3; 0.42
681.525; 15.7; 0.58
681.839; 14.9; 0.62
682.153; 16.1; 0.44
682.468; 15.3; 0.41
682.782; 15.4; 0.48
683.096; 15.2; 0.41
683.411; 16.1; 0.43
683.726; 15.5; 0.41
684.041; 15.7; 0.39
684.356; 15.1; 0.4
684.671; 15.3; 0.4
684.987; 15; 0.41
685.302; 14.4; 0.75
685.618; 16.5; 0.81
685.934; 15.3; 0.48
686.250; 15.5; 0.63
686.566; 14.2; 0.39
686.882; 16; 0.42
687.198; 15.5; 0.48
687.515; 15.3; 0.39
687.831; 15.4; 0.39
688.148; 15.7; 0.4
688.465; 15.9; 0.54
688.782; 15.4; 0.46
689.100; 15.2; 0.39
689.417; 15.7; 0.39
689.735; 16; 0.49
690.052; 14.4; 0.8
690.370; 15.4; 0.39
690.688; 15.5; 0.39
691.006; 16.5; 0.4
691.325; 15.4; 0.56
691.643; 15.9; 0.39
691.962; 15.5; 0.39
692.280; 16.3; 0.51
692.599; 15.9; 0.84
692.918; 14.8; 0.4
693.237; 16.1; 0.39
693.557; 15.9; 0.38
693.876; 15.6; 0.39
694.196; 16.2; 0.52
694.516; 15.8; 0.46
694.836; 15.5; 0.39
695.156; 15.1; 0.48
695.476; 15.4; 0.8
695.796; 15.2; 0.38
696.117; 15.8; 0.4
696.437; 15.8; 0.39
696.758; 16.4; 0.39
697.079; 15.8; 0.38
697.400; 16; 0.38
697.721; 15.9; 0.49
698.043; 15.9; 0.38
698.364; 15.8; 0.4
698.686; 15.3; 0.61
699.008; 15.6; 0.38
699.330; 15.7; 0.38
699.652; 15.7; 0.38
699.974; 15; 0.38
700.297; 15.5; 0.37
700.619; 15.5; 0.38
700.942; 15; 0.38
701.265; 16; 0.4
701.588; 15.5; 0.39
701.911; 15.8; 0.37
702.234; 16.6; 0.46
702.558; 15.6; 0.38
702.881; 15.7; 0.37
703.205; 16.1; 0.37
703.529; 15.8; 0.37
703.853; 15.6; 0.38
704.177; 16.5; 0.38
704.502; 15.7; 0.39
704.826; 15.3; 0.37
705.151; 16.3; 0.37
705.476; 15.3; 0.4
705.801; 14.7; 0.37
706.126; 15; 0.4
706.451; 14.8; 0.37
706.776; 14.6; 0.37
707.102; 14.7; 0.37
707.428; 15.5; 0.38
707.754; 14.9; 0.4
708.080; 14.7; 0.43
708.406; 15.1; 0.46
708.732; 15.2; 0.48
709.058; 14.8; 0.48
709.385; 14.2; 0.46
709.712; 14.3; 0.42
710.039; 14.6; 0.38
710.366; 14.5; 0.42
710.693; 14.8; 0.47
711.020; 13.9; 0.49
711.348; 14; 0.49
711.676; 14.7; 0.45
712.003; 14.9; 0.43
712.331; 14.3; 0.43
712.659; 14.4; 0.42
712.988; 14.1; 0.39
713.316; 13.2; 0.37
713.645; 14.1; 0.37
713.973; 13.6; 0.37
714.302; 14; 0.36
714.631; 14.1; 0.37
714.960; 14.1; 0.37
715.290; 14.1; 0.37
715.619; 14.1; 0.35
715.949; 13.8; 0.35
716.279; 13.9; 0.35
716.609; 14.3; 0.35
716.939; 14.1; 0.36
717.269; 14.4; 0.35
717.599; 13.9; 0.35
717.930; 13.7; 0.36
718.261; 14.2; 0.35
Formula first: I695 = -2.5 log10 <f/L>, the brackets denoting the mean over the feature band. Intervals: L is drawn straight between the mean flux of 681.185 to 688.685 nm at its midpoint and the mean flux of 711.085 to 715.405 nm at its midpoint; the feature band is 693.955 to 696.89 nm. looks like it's -0.05 mag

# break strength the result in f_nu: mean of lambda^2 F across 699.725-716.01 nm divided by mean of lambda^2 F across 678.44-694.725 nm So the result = 1.02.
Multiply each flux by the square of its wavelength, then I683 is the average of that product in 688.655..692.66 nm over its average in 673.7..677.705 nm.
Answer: 1.07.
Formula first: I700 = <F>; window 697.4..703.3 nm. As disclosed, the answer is 15.7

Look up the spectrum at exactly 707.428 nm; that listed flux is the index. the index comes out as 15.5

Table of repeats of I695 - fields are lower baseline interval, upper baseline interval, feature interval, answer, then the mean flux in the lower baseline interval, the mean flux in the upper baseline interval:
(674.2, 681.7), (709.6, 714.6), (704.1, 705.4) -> -0.10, 15.3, 14.2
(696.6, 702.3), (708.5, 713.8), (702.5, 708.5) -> -0.02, 15.7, 14.4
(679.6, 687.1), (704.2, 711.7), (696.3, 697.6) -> -0.06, 15.4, 14.9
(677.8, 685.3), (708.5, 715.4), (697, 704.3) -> -0.08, 15.3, 14.3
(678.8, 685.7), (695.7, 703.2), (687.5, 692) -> 0.00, 15.4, 15.7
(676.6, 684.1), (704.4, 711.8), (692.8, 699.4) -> -0.04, 15.4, 14.8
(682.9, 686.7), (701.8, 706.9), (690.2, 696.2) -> -0.02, 15.3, 15.6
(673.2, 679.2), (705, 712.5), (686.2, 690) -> -0.02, 15.3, 14.8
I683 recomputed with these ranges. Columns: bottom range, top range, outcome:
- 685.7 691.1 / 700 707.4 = 1.05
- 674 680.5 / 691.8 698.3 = 1.08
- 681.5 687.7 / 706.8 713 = 1.02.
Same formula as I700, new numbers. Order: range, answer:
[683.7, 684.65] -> 15.4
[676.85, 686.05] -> 15.4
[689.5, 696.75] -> 15.7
